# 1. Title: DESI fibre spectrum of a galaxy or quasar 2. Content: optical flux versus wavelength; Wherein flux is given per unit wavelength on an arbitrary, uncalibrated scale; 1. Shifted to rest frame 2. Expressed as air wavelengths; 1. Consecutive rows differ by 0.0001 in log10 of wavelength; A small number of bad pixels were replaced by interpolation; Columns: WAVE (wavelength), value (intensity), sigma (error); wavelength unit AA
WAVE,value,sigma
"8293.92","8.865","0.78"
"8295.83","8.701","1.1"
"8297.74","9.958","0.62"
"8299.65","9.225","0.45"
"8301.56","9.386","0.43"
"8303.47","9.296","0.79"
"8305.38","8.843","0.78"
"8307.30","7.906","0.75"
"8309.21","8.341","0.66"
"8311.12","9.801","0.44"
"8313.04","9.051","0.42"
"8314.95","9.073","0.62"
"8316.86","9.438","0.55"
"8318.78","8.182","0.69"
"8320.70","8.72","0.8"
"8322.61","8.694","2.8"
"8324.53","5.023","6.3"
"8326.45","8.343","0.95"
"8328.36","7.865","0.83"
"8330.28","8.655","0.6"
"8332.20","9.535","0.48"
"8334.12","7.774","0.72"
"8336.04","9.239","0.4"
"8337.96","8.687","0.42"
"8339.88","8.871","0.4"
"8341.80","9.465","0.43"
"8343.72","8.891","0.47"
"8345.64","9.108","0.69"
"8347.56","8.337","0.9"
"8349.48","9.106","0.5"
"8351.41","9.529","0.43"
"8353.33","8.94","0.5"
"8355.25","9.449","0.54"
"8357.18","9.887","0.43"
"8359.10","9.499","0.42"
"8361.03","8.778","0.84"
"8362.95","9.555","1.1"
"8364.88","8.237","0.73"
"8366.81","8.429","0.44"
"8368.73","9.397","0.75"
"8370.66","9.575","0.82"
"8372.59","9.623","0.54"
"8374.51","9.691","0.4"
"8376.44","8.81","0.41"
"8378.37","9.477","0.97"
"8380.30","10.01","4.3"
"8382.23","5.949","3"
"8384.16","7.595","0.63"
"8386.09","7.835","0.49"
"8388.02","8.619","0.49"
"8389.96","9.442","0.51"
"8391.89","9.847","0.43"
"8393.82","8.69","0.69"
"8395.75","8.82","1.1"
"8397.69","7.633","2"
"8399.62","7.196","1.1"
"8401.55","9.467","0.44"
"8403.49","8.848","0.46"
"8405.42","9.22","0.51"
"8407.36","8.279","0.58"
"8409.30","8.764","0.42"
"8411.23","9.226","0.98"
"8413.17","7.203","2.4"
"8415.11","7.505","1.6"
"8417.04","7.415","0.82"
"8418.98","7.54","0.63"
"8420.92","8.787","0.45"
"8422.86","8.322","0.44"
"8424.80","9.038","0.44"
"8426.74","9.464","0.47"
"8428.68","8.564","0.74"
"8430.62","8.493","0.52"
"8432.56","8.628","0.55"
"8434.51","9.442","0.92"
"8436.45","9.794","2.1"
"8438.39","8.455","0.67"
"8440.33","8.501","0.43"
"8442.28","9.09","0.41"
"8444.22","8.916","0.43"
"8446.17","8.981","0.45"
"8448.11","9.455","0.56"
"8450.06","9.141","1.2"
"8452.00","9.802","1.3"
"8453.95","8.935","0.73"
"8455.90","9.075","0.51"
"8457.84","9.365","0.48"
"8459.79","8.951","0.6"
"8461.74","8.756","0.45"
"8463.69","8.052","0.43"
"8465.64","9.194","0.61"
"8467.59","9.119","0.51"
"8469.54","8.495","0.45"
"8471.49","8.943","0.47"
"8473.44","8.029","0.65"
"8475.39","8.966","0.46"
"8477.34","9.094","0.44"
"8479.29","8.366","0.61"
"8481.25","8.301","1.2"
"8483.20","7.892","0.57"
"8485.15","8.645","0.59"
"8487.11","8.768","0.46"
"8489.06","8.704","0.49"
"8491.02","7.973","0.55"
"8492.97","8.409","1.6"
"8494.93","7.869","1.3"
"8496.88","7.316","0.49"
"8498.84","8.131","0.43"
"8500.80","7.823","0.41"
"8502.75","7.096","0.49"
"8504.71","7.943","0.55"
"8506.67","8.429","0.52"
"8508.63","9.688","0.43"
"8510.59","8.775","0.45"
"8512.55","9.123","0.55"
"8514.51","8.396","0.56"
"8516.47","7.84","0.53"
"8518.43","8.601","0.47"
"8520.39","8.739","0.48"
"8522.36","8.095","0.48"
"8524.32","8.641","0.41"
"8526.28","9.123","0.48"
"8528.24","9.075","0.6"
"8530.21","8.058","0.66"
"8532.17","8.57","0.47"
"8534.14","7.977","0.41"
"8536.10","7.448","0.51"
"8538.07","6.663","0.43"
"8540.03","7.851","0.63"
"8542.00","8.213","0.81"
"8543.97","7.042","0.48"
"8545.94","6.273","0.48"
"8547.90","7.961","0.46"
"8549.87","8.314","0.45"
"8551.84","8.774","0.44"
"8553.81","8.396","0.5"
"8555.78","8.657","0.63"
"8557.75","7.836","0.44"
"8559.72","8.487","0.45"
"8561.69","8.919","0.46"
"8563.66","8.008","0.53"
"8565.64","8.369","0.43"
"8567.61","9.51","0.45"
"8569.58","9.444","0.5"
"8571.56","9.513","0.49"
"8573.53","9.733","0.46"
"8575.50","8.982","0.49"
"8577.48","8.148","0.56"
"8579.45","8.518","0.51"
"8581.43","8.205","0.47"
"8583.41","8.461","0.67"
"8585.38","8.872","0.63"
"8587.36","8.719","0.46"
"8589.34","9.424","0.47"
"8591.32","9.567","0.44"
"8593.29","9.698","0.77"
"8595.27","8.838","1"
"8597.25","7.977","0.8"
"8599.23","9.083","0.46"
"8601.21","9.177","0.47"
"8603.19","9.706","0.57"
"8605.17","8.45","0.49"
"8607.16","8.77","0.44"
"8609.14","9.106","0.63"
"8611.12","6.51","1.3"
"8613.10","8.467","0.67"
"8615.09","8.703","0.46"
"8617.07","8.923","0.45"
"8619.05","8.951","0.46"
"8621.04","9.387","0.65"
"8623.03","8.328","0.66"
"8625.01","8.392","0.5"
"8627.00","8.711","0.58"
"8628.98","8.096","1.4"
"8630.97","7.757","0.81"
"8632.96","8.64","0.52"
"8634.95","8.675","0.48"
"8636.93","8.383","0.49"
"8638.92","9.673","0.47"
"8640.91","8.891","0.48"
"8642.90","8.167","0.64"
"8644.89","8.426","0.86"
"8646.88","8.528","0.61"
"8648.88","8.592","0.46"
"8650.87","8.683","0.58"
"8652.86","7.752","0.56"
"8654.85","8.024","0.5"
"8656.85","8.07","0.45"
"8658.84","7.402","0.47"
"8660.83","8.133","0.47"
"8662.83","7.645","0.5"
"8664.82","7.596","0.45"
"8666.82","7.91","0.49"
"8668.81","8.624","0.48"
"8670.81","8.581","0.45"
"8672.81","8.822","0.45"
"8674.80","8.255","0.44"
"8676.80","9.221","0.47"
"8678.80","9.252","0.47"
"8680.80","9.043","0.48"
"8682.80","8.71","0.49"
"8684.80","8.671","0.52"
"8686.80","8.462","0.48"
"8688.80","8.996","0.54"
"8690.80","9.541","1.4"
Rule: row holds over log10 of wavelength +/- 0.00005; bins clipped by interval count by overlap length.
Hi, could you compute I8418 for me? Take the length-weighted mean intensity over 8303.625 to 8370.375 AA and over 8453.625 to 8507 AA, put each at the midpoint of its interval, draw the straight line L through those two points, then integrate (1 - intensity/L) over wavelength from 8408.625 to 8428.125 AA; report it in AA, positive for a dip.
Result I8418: 0.6 AA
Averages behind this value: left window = 8.8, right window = 8.45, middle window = 8.33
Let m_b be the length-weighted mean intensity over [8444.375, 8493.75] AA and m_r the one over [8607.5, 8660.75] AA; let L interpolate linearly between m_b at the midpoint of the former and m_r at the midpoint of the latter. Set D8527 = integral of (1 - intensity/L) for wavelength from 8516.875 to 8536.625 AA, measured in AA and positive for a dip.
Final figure 0.5 AA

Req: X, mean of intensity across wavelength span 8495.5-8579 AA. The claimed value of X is 8.33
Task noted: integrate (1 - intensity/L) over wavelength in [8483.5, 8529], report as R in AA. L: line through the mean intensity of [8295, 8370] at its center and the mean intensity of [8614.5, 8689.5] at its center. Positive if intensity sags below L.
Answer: 1.4 AA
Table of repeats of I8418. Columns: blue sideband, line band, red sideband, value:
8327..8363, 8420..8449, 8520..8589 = -0.64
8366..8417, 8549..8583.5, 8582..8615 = 0.31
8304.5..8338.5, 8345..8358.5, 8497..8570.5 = -1.17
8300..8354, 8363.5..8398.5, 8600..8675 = -0.40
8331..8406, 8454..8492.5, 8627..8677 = 0.09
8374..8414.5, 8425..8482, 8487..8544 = -3.45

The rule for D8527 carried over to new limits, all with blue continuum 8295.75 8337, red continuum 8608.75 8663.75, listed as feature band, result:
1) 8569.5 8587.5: -0.8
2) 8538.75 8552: 1.2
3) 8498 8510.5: 0.4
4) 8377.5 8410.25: 0.2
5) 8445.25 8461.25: -1.2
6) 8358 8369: -0.4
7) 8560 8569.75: -0.4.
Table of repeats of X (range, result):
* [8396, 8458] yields 8.7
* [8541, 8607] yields 8.65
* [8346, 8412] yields 8.88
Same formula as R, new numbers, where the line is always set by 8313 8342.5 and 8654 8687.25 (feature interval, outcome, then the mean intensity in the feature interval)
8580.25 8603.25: -1.46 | 8.94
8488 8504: 1.00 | 7.92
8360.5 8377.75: -1.30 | 9.14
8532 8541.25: 0.87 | 7.64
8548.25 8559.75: 0.06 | 8.38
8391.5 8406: -0.29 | 8.66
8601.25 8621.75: -0.75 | 8.71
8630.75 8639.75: -0.31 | 8.68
